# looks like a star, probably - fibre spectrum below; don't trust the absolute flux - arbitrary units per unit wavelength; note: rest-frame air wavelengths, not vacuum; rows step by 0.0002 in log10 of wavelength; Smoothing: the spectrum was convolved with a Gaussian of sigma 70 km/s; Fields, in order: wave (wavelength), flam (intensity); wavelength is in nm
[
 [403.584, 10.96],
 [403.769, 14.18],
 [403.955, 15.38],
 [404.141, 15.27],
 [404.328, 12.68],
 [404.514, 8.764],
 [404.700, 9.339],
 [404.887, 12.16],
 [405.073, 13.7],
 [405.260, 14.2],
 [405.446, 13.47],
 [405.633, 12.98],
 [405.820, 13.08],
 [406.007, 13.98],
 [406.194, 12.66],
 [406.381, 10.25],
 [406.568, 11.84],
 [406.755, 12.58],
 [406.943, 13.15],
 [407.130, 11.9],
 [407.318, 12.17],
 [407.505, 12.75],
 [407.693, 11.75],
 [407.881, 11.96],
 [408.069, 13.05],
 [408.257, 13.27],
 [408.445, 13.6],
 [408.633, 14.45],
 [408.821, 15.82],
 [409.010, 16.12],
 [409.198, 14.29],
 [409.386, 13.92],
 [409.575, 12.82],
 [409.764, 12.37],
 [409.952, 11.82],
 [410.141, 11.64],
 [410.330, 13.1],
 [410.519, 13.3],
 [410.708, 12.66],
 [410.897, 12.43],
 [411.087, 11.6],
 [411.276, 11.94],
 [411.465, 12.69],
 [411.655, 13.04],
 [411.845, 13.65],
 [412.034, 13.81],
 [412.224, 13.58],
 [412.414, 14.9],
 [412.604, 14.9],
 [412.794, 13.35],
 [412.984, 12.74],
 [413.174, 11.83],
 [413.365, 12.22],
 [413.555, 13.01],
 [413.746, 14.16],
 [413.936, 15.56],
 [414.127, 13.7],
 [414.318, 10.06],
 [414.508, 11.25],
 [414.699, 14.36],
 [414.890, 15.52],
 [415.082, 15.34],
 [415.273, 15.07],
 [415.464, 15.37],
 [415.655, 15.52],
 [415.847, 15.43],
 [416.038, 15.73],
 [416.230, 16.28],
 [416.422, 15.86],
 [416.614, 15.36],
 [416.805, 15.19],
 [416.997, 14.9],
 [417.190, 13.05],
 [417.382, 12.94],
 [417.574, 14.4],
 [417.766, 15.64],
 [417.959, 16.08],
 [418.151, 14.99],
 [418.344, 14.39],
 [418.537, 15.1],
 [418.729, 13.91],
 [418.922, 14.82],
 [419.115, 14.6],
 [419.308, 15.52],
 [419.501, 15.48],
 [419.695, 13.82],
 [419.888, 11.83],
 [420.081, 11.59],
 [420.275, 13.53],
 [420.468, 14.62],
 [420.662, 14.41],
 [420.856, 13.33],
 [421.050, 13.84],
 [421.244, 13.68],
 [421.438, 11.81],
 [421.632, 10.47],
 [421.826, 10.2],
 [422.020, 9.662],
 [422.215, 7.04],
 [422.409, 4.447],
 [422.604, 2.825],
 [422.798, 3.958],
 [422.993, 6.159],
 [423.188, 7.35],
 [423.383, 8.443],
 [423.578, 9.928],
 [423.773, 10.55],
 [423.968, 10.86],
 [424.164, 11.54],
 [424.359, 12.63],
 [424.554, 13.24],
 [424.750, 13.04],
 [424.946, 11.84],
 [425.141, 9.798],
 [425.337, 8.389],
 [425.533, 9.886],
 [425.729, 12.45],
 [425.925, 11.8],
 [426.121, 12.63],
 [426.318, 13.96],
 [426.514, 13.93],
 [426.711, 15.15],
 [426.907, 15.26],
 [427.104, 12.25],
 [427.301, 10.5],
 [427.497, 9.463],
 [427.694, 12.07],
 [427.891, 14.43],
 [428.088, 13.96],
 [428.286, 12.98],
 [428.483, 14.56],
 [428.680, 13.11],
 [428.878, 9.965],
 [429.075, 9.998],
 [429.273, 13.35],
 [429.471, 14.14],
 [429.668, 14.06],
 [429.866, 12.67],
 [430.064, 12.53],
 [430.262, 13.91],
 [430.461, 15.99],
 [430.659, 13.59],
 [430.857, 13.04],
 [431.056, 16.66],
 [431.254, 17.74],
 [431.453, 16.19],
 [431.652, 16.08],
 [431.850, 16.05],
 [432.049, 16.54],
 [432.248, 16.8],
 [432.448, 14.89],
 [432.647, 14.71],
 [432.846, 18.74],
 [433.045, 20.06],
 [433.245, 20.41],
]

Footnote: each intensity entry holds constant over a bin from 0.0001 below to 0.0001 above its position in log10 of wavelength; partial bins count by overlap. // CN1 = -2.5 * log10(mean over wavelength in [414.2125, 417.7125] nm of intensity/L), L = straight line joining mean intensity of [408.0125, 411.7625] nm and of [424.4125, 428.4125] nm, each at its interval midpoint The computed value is -0.13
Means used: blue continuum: 13.2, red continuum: 12.4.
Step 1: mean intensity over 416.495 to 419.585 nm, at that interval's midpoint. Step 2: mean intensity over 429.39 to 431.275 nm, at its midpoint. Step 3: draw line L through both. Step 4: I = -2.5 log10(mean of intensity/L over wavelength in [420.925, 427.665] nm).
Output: 0.343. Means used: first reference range 14.8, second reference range 14.3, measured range 10.6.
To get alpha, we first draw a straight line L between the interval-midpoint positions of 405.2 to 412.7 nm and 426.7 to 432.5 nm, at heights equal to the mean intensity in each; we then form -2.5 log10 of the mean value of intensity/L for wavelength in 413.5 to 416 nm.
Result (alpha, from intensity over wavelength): -0.07 mag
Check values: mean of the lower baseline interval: 13.1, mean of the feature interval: 14.2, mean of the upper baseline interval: 13.9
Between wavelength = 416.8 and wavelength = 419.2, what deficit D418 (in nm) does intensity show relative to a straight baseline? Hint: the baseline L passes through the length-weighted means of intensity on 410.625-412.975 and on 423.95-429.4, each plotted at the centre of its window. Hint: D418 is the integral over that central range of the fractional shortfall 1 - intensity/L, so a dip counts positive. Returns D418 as -0.33 nm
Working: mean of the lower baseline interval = 13.2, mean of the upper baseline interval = 12.3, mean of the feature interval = 14.6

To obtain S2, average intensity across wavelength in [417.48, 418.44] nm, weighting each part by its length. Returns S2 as 15.1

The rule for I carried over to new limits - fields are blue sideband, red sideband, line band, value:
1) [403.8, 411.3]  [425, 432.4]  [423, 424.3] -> 0.35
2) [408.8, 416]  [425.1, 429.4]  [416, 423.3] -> 0.04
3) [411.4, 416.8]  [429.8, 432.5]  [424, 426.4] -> 0.26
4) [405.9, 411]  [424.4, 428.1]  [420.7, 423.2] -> 0.35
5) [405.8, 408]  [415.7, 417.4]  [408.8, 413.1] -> 0.02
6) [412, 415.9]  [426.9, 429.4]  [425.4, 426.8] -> -0.01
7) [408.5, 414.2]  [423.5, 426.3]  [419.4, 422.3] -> -0.03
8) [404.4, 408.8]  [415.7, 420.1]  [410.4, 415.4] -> 0.03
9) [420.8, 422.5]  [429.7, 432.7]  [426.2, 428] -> 0.01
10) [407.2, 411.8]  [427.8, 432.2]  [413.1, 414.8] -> 0.03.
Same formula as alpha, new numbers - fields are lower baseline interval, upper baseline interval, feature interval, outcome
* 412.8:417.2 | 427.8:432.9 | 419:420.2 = 0.038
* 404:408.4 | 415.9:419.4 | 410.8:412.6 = 0.043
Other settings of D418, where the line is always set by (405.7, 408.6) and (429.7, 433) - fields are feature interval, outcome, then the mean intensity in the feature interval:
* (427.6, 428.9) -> 0.162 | 13.2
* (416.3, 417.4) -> -0.079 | 14.7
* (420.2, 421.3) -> 0.021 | 13.9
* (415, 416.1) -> -0.149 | 15.4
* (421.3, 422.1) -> 0.200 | 10.7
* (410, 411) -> 0.030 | 12.6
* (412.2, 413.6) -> -0.006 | 13.3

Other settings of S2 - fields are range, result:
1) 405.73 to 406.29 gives 13.2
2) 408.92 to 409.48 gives 14.8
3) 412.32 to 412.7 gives 14.9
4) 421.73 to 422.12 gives 9.91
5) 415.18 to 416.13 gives 15.4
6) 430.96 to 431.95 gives 16.6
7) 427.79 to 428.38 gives 13.8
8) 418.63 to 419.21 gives 14.5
